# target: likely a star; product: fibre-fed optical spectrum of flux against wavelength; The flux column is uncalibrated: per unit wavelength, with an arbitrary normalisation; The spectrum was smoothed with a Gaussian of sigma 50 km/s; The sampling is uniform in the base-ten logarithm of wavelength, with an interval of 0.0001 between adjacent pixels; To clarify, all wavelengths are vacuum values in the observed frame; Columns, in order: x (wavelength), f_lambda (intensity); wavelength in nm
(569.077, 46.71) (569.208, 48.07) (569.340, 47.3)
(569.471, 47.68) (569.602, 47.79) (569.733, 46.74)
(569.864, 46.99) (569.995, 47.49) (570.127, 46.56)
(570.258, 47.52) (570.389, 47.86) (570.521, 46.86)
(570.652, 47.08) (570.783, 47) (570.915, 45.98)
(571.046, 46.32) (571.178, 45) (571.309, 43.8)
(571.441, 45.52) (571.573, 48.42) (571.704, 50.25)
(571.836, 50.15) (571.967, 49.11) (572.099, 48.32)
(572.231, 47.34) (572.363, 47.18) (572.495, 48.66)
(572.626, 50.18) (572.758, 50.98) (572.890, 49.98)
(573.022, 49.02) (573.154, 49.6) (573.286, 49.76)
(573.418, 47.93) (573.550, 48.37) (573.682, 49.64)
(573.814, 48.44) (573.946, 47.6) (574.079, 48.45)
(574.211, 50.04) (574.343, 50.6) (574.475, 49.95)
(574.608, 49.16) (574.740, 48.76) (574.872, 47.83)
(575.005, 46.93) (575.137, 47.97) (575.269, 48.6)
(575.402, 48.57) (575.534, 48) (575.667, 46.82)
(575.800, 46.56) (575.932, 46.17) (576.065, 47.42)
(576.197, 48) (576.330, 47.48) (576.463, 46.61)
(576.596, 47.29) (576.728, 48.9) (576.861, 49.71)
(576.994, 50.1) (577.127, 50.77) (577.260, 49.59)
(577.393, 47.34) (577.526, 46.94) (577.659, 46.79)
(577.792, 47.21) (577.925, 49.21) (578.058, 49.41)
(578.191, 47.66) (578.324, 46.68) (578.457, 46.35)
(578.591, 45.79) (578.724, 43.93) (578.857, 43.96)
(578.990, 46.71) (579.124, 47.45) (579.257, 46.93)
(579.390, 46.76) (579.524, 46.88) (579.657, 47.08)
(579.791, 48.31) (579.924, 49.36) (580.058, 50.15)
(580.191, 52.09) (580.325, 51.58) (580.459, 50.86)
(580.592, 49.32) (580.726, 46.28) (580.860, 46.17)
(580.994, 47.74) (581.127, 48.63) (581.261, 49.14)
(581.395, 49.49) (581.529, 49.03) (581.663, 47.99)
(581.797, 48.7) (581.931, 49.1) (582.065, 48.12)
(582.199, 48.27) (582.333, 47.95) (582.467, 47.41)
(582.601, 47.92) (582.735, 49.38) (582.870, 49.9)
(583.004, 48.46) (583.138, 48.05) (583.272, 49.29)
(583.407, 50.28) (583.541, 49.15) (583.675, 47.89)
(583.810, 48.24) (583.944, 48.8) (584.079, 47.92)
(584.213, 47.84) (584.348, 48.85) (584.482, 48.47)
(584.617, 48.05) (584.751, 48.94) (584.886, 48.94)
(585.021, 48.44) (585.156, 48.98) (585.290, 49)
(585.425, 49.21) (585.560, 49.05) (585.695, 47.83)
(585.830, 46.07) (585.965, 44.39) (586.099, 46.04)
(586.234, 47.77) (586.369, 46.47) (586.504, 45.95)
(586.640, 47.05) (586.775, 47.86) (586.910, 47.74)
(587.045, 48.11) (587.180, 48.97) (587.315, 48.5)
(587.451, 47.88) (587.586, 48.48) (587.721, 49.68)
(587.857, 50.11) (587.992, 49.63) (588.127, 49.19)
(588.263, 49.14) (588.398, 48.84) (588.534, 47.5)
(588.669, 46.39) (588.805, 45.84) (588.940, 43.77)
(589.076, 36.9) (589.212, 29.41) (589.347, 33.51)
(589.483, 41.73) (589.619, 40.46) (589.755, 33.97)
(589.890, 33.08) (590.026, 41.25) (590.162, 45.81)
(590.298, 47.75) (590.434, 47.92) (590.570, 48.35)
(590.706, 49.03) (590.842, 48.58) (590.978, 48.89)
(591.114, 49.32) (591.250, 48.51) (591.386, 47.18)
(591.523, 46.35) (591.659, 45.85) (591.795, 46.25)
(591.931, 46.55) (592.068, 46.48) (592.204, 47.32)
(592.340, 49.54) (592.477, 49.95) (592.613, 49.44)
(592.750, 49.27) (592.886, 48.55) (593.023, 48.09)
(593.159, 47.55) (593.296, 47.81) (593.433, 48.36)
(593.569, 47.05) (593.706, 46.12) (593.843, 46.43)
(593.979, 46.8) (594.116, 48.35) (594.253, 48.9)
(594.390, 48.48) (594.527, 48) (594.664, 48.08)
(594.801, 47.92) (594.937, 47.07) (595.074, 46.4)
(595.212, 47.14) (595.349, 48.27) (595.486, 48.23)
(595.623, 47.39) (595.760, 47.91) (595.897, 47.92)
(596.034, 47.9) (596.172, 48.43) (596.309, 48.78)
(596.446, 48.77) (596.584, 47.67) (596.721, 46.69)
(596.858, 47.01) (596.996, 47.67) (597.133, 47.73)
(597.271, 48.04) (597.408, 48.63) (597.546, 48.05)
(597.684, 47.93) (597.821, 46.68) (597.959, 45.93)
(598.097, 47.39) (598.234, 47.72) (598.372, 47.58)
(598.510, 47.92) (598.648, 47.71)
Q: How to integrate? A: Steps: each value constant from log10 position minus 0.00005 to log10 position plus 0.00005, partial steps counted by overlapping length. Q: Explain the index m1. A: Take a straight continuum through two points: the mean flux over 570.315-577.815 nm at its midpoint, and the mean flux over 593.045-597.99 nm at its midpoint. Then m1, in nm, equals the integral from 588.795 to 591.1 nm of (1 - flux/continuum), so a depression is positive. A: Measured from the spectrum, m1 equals 0.270 nm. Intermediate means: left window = 48.2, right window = 47.7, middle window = 42.2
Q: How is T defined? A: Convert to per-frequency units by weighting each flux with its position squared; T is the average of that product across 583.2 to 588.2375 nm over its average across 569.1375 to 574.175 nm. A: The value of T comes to 1.06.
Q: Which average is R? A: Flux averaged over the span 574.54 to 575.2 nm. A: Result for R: 48.1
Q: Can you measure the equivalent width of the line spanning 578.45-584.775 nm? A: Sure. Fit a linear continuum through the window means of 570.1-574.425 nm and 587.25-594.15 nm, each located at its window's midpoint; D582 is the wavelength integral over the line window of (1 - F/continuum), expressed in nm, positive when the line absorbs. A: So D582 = -0.15 nm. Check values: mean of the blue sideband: 48.2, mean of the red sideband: 46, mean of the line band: 48.2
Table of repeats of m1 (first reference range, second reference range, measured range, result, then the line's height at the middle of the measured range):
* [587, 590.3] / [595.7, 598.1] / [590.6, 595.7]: -0.19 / 46.1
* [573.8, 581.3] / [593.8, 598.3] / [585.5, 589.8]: 0.21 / 47.9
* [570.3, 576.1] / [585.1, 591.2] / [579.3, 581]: -0.06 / 47.1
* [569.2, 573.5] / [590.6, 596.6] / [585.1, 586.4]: 0.01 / 47.9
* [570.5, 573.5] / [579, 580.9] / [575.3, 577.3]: 0.01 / 48.3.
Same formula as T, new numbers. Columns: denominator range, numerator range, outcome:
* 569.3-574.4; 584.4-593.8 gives 1.03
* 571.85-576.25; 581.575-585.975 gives 1.03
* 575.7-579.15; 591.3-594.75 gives 1.06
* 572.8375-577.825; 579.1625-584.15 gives 1.03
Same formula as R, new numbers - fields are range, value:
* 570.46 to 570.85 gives 47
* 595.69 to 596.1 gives 48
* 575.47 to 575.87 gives 47.1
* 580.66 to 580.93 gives 46.2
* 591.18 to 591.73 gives 47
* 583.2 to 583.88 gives 49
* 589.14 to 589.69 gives 36.2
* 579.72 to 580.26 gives 49.9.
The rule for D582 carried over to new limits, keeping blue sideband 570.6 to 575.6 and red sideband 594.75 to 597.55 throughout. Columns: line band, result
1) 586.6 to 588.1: -0.02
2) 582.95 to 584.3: -0.01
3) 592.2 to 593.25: -0.02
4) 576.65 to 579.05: 0.03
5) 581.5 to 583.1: -0.01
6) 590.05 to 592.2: 0.02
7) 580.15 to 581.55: -0.03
